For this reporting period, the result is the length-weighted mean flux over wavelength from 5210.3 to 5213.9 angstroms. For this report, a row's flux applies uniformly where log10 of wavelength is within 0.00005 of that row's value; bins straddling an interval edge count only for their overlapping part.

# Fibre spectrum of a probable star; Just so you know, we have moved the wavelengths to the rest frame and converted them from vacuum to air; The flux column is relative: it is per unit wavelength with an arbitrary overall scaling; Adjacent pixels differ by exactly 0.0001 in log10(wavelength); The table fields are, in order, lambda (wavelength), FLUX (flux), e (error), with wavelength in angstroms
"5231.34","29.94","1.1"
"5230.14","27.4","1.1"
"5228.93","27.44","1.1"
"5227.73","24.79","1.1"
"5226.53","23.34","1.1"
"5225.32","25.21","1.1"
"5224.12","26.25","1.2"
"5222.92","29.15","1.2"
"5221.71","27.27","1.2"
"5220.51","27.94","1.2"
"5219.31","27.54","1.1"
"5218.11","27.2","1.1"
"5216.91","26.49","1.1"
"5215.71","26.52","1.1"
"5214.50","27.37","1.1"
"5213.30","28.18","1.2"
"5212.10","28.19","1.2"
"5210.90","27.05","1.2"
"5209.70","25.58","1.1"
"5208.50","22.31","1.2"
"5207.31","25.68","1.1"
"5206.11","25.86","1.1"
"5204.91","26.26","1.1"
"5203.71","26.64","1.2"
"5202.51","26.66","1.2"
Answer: 27.8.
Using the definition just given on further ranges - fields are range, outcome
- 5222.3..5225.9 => 26.9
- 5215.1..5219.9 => 26.9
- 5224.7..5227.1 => 24.3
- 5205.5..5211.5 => 25.3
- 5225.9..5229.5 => 25.2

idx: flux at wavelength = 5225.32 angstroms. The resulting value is 25.21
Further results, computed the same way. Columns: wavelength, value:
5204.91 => 26.26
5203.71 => 26.64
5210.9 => 27.05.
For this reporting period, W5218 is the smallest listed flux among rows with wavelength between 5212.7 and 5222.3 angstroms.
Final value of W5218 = 26.49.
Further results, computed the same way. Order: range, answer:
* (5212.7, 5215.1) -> 27.37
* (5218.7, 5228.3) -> 23.34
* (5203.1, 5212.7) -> 22.31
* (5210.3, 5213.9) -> 27.05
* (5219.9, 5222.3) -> 27.27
